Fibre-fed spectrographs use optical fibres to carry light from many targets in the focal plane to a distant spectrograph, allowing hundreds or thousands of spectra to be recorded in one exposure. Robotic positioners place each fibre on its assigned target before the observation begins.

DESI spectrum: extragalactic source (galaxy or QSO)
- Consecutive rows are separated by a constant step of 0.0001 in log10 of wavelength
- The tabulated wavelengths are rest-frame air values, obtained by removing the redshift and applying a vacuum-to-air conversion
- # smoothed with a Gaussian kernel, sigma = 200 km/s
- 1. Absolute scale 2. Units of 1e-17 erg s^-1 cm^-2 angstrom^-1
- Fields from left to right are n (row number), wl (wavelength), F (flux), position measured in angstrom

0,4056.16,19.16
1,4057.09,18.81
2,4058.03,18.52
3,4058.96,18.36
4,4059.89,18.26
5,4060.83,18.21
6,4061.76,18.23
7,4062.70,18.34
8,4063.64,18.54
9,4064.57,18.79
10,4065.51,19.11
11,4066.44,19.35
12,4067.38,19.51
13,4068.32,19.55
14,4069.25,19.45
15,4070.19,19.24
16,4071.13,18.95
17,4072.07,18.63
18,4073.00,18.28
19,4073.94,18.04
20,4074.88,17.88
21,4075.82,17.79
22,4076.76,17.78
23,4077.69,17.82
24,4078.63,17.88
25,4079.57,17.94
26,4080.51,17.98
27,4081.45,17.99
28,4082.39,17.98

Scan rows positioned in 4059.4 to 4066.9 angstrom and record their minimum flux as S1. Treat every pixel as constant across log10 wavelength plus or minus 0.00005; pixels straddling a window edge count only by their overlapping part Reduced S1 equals 18.21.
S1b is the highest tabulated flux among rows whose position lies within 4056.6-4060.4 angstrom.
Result 18.81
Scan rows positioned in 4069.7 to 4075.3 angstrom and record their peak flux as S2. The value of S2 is 19.24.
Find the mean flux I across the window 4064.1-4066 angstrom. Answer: 19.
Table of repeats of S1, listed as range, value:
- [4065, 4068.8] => 19.11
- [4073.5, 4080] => 17.78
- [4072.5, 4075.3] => 17.88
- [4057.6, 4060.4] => 18.26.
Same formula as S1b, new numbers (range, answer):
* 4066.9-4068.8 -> 19.55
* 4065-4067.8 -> 19.51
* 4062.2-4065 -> 18.79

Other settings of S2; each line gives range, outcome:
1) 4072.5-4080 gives 18.28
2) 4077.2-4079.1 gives 17.88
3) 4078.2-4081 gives 17.98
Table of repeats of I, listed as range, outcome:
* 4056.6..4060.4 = 18.5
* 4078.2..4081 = 17.9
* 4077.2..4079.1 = 17.9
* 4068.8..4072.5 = 19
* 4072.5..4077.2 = 18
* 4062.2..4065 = 18.5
